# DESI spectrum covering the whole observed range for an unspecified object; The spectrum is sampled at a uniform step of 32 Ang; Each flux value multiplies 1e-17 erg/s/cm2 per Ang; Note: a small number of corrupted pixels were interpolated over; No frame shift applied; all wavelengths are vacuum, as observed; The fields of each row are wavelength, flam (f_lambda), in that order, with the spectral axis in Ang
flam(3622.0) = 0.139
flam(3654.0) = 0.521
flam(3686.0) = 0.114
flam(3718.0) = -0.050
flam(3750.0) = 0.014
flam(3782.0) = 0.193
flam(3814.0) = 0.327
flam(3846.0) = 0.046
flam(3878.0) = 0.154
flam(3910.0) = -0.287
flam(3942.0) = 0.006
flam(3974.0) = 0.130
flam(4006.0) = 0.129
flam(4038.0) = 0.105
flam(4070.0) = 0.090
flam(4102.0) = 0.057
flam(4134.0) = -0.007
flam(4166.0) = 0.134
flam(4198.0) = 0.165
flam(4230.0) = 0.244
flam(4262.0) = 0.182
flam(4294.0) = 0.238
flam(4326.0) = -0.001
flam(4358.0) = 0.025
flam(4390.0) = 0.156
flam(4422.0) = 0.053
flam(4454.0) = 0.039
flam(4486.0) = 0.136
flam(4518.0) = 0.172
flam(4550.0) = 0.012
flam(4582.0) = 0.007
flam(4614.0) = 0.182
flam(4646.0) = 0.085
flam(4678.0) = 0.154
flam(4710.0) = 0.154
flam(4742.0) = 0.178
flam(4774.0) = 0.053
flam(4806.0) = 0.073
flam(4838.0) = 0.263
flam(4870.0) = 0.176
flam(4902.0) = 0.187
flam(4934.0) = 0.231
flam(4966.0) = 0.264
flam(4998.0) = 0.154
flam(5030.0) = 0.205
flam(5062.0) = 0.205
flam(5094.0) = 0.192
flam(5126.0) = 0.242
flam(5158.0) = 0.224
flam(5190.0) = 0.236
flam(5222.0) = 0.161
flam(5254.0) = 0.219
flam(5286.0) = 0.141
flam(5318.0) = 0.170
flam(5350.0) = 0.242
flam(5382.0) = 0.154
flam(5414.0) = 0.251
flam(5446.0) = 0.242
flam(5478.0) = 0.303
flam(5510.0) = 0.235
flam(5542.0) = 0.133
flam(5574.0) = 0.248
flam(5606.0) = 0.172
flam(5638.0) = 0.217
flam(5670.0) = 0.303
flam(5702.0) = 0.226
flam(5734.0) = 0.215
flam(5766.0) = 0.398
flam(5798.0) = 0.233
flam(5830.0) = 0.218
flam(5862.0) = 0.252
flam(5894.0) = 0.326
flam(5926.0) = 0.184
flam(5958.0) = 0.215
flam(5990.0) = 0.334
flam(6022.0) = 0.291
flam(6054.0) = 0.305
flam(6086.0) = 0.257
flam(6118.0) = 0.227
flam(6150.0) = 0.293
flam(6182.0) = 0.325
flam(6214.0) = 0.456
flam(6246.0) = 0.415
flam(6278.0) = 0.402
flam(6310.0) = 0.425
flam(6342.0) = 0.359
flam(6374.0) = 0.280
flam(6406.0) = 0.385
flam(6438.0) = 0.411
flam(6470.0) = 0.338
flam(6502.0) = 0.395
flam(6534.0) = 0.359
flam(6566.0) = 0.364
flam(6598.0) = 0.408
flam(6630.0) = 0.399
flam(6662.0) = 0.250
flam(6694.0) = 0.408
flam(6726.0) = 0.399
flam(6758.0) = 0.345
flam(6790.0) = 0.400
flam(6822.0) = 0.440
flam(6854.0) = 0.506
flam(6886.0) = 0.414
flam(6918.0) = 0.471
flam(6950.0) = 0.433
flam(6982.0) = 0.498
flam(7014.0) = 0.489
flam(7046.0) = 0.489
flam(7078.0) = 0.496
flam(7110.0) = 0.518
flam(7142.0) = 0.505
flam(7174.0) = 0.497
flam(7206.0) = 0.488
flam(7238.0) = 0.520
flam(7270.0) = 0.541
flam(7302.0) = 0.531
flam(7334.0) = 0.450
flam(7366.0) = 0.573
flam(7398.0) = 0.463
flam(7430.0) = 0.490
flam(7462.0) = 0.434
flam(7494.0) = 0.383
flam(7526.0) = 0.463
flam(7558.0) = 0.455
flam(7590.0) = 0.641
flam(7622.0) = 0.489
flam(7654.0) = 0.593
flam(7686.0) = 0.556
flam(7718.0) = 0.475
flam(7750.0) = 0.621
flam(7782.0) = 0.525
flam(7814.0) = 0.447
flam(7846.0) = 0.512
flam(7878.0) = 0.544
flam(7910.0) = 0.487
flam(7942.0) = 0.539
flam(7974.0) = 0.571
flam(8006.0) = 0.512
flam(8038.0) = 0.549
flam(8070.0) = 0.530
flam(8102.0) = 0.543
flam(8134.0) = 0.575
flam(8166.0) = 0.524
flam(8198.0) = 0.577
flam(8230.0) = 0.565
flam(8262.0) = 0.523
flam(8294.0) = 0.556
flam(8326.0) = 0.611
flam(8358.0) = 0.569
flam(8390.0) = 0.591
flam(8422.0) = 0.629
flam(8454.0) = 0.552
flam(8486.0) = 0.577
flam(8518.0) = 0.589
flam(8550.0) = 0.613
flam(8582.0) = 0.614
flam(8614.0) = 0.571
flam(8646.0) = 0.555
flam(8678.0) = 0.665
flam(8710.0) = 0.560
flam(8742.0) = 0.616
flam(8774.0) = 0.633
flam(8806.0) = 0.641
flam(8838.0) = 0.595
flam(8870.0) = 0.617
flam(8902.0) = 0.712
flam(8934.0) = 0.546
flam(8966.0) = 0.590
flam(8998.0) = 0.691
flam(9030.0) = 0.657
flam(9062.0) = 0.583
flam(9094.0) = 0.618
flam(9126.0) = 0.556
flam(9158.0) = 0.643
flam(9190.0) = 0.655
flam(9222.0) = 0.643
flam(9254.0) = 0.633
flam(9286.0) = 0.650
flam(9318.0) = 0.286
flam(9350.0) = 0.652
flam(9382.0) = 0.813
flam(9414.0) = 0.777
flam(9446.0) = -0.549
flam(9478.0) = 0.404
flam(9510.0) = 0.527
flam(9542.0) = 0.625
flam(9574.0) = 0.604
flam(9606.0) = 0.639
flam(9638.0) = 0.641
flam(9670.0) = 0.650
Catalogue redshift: 0.55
